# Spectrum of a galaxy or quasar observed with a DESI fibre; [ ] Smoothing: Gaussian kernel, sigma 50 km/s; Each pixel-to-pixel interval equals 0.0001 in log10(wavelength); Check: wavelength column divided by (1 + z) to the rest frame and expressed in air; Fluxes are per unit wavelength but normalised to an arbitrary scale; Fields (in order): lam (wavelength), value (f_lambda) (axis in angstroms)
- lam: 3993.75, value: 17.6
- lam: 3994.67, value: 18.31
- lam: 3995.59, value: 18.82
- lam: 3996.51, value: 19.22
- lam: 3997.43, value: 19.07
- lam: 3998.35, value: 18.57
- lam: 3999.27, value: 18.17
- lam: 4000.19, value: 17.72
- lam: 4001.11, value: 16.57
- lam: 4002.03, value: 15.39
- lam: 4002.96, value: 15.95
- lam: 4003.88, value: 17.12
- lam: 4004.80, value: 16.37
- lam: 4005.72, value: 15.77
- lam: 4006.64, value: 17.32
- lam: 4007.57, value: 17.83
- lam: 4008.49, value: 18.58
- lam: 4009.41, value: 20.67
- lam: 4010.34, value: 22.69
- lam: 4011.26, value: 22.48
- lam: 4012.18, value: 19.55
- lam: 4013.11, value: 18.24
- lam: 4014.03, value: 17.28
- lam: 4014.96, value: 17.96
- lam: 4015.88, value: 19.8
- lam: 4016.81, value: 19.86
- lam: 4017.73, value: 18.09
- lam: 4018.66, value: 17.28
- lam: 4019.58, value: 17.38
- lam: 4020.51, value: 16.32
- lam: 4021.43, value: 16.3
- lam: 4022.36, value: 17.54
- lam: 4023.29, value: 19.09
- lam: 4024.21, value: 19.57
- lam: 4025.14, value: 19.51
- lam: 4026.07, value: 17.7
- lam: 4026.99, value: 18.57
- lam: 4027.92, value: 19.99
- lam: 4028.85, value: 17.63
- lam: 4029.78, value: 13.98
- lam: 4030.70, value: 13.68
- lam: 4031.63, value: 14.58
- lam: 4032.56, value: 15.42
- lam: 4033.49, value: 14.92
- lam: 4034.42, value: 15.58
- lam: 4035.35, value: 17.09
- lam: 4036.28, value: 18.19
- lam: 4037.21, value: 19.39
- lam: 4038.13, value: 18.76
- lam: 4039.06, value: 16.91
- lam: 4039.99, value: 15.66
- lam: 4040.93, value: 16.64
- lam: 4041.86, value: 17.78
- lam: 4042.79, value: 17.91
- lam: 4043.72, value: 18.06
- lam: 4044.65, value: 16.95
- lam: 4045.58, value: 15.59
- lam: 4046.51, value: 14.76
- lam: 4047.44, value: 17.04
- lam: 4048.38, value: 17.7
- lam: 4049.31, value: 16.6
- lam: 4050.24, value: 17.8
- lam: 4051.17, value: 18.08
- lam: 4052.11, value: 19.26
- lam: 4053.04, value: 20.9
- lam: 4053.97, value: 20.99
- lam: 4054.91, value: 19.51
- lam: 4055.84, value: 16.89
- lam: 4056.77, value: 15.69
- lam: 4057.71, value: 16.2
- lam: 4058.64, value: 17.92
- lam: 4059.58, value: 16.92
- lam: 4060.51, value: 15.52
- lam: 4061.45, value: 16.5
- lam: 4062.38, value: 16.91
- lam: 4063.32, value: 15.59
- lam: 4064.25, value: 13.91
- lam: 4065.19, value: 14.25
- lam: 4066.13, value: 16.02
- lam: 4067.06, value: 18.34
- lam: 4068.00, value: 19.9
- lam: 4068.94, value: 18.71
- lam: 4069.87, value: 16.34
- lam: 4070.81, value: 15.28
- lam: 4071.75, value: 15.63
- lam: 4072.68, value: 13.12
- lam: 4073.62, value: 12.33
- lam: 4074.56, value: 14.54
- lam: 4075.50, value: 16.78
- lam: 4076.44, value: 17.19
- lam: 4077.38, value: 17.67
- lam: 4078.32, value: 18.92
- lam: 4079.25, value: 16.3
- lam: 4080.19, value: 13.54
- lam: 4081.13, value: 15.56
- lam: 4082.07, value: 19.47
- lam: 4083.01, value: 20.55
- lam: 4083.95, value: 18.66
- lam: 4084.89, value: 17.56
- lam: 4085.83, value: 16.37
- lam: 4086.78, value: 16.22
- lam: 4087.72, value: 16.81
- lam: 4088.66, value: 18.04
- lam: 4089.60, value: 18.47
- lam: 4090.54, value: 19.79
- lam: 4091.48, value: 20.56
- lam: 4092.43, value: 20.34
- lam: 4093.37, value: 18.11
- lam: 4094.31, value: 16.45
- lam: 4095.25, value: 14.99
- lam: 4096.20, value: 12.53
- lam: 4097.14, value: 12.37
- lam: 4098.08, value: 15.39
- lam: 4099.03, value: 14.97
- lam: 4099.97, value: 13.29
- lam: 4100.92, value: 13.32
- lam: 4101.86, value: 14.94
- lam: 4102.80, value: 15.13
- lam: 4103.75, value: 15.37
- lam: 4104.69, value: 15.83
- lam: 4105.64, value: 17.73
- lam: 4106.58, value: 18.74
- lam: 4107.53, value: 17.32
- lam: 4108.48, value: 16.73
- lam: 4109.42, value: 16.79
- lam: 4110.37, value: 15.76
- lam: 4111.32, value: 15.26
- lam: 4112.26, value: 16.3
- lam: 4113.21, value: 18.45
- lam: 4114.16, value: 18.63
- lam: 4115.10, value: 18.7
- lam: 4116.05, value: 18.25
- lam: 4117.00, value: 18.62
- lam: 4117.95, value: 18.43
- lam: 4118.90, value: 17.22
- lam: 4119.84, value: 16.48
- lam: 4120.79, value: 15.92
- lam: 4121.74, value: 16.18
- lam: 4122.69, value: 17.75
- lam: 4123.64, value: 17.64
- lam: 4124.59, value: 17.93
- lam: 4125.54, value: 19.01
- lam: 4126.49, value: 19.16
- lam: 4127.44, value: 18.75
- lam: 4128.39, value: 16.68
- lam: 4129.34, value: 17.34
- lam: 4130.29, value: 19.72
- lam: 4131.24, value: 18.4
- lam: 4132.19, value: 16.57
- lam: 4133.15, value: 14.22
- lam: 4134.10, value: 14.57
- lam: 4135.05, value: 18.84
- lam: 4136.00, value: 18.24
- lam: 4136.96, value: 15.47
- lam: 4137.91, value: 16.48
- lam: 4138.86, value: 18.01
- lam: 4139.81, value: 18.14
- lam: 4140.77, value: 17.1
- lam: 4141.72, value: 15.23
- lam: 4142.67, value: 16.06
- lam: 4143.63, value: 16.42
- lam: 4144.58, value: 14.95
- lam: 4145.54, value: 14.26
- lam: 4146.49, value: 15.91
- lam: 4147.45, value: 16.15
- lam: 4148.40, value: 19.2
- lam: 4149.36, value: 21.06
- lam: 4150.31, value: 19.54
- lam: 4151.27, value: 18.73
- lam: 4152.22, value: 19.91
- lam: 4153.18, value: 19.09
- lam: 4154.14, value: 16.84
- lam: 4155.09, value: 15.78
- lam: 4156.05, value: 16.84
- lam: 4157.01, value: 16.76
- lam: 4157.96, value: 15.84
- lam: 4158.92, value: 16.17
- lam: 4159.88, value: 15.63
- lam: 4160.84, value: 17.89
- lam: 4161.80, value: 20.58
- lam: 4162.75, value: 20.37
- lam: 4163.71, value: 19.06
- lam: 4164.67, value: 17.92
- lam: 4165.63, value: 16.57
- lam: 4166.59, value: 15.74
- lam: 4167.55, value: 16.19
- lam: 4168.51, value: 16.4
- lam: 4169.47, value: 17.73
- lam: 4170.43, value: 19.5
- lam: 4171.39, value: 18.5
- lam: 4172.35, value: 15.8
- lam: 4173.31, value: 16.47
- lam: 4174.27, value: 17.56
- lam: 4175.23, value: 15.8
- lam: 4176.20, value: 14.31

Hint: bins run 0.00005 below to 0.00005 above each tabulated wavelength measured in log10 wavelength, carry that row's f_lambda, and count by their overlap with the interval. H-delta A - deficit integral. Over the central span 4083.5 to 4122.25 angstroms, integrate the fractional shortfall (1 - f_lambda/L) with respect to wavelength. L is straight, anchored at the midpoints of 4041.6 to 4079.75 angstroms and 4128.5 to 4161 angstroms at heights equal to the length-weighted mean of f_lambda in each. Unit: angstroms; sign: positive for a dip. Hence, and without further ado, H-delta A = 0.52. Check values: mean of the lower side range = 16.9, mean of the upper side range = 17.1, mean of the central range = 16.8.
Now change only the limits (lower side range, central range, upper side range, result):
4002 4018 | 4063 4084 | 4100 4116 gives 0.9 angstroms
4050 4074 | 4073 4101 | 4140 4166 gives 0.7 angstroms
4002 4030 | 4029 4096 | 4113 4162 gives 3.5 angstroms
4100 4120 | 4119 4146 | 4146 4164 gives 0.6 angstroms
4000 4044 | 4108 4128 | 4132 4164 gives -0.2 angstroms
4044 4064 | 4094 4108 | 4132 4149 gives 1.3 angstroms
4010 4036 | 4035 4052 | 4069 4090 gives 0.0 angstroms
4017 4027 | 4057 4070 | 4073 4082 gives -0.1 angstroms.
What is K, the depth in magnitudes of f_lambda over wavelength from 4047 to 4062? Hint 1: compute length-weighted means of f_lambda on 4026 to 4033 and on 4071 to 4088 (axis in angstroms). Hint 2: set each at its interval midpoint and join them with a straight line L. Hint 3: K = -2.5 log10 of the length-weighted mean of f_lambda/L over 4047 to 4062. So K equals -0.08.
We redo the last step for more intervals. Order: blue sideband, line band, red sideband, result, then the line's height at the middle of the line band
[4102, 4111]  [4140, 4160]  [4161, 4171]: 0.03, 17.6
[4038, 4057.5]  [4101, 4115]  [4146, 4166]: 0.07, 17.7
